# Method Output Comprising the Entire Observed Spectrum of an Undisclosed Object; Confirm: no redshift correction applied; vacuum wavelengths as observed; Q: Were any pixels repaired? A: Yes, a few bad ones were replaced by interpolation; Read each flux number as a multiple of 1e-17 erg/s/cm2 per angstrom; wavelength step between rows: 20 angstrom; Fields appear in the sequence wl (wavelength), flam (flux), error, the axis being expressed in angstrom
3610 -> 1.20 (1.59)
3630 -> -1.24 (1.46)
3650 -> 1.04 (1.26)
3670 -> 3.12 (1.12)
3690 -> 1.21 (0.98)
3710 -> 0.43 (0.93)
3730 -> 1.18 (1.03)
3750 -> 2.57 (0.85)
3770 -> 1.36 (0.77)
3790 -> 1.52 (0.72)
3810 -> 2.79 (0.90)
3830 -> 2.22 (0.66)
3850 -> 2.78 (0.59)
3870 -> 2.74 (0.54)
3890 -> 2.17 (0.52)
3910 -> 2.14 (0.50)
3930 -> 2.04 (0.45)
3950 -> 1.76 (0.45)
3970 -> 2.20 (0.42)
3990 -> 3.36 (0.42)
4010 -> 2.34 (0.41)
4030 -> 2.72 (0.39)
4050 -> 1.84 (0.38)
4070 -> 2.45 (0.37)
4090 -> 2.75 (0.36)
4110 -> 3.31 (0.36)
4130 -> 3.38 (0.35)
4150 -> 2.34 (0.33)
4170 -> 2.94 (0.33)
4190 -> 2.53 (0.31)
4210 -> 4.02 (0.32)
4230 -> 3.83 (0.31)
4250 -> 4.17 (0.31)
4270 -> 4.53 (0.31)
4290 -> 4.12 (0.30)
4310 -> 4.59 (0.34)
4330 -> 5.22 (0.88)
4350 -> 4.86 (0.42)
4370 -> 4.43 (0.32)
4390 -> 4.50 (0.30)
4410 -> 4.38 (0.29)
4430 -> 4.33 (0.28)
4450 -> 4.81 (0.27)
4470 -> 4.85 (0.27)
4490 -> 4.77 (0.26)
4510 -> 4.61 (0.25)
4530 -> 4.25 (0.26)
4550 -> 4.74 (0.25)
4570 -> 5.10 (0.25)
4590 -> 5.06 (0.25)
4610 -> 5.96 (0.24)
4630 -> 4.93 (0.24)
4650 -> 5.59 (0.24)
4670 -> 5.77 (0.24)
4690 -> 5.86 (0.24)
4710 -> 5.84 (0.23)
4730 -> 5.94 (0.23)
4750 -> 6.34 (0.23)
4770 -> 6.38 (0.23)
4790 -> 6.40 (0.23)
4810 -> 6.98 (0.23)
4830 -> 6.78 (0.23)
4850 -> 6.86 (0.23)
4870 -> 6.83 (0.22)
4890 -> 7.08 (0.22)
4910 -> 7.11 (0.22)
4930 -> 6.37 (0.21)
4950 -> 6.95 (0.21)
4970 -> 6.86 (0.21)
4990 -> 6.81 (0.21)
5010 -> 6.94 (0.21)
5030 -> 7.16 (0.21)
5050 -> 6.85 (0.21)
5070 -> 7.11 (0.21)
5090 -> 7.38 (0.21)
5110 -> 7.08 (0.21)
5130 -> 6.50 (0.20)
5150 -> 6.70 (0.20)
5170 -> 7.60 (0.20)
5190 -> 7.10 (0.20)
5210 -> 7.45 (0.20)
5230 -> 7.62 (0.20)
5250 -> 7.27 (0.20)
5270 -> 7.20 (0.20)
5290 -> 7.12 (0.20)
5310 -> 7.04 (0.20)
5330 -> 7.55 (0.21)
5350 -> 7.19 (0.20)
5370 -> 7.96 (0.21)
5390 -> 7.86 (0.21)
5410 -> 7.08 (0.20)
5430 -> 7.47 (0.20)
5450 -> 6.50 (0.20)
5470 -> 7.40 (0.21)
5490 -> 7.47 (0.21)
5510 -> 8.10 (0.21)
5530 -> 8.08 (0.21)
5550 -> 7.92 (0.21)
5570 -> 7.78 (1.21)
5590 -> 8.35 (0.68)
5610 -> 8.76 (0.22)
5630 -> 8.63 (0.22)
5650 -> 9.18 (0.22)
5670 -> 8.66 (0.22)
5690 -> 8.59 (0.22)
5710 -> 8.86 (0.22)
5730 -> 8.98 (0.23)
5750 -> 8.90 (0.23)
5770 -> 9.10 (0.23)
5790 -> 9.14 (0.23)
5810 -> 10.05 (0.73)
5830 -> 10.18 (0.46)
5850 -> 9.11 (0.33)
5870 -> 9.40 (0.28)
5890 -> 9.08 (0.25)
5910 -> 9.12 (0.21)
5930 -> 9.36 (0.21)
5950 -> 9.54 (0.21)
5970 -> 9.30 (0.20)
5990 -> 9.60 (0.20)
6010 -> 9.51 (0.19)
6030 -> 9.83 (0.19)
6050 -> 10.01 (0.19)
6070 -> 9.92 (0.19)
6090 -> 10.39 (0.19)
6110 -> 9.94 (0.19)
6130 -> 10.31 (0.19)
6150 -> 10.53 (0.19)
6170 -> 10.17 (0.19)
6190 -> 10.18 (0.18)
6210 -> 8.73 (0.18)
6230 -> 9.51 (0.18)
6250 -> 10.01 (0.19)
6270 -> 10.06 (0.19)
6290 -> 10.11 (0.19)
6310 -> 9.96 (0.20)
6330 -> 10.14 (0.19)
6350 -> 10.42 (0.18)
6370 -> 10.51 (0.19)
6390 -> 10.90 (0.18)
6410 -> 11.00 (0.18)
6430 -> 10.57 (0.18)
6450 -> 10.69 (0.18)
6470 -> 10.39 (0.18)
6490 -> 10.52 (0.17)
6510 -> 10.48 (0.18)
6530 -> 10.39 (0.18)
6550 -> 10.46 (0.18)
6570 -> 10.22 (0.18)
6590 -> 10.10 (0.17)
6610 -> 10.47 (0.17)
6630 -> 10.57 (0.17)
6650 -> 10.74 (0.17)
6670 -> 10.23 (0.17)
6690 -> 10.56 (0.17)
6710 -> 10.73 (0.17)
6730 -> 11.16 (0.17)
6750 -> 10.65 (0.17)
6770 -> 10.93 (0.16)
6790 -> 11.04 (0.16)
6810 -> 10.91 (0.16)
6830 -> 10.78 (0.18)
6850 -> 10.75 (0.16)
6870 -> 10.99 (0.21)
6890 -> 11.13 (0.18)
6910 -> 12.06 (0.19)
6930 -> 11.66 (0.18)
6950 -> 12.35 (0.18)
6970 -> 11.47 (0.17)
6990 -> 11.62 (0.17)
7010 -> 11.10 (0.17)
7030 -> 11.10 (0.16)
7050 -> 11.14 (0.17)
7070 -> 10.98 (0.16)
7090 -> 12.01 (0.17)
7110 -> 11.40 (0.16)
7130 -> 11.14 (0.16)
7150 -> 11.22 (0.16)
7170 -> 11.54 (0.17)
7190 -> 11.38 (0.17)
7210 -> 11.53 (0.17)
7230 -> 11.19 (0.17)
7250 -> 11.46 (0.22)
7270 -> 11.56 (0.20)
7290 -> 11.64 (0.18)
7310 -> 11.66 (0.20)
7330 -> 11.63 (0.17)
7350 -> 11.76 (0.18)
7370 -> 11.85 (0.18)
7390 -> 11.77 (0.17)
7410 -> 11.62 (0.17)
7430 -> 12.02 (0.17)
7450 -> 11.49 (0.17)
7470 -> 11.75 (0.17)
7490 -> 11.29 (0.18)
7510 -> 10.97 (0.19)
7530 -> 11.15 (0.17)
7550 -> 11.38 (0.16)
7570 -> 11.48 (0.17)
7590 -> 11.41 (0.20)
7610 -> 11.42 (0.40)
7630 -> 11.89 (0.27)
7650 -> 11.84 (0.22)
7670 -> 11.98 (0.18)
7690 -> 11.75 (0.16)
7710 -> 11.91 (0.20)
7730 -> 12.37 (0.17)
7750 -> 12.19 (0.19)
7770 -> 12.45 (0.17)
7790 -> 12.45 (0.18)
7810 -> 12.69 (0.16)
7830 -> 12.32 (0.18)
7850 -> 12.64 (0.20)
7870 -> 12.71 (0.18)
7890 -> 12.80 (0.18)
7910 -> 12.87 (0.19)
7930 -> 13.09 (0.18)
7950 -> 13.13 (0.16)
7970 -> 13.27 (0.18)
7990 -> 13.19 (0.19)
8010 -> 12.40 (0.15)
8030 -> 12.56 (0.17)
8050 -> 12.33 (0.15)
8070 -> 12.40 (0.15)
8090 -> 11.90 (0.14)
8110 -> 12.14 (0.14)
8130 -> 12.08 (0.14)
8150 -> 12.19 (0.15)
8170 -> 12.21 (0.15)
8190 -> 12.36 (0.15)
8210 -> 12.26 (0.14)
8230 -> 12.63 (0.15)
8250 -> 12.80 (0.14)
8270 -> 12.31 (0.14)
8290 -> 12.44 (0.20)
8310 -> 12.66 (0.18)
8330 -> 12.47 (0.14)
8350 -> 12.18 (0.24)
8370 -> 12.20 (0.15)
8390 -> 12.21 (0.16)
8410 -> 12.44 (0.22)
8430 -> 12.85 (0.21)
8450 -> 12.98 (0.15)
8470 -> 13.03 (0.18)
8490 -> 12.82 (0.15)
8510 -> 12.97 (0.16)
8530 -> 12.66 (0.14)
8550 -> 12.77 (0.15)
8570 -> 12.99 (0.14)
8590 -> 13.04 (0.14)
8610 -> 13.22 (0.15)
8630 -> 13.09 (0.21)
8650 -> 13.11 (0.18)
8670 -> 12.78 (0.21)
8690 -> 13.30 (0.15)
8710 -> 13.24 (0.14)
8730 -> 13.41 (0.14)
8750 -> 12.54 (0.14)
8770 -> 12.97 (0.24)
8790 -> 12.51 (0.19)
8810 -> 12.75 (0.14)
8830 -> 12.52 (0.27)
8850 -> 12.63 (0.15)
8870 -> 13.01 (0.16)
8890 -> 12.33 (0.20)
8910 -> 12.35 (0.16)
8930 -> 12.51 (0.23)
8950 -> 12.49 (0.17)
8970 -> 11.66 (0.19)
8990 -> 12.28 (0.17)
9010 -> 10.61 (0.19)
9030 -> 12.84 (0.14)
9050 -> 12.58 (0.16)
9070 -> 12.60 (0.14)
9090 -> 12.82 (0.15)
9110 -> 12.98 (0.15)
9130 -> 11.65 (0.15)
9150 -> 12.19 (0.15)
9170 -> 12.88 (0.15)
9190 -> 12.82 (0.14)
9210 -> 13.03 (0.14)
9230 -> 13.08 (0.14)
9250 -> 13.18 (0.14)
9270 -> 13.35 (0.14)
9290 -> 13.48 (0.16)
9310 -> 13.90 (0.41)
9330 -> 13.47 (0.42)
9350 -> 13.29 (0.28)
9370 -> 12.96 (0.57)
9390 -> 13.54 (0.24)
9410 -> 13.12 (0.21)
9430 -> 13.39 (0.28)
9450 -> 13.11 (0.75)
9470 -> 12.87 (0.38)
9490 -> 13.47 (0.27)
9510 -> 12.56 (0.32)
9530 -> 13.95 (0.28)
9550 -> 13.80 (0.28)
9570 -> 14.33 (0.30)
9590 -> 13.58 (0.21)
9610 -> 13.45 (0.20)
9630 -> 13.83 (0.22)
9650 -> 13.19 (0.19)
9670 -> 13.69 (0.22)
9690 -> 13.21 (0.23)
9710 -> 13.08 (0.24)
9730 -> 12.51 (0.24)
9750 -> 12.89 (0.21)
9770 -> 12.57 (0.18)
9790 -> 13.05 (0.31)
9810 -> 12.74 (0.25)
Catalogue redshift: 0.05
